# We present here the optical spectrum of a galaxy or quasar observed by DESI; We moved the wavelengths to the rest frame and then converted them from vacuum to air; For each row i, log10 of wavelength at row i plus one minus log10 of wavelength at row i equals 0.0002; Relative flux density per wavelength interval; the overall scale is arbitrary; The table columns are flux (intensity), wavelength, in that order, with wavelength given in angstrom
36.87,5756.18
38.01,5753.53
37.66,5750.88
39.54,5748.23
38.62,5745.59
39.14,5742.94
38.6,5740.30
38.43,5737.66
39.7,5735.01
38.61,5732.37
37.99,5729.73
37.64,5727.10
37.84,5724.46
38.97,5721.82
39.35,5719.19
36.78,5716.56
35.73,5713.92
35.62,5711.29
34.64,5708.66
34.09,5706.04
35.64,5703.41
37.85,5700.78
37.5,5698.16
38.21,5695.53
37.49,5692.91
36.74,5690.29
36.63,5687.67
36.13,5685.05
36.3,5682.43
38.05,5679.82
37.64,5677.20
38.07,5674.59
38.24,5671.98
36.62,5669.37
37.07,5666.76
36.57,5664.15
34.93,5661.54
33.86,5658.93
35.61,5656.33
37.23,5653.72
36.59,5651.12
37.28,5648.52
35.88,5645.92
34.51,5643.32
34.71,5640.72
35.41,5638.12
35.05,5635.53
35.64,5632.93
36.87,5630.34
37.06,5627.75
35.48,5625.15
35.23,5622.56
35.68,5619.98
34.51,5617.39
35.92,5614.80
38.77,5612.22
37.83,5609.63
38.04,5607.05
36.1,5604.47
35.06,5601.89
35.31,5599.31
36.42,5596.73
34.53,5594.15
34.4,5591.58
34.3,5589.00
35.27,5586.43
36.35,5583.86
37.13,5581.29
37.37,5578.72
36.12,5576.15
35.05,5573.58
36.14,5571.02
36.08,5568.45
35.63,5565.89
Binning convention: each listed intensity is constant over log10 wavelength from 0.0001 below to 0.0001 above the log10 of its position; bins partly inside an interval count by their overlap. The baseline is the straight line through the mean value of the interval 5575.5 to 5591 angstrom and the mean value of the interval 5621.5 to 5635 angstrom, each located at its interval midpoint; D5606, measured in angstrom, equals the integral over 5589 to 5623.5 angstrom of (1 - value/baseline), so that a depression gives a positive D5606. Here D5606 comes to 0.07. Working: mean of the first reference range 36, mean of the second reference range 36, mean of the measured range 35.9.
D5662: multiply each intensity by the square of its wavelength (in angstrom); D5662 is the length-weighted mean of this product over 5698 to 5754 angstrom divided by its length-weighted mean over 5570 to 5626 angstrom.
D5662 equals 1.10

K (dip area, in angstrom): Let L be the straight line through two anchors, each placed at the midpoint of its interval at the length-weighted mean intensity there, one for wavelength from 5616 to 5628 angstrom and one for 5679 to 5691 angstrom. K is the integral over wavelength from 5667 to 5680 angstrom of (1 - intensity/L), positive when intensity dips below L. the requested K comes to -0.41 angstrom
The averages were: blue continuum 35.4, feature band 37.7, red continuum 36.7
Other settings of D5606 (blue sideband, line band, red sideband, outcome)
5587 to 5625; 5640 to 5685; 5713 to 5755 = 0.61 angstrom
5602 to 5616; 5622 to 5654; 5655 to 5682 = 0.89 angstrom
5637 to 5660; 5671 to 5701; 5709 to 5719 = -1.13 angstrom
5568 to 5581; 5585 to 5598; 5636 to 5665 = 0.40 angstrom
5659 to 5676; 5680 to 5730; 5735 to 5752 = 1.07 angstrom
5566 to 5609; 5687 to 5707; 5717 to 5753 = 0.56 angstrom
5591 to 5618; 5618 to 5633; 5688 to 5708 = 0.14 angstrom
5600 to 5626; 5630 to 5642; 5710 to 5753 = 0.39 angstrom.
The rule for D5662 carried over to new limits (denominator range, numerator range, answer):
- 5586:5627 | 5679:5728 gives 1.07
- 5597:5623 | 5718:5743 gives 1.11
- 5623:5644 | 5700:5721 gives 1.05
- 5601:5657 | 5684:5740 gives 1.06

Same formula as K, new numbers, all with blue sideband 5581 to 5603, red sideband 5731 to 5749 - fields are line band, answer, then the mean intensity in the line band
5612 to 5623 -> 0.0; 35.8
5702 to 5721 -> 1.1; 36.1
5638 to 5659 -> 0.5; 35.8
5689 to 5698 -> 0.1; 37.5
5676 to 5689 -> 0.2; 36.9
